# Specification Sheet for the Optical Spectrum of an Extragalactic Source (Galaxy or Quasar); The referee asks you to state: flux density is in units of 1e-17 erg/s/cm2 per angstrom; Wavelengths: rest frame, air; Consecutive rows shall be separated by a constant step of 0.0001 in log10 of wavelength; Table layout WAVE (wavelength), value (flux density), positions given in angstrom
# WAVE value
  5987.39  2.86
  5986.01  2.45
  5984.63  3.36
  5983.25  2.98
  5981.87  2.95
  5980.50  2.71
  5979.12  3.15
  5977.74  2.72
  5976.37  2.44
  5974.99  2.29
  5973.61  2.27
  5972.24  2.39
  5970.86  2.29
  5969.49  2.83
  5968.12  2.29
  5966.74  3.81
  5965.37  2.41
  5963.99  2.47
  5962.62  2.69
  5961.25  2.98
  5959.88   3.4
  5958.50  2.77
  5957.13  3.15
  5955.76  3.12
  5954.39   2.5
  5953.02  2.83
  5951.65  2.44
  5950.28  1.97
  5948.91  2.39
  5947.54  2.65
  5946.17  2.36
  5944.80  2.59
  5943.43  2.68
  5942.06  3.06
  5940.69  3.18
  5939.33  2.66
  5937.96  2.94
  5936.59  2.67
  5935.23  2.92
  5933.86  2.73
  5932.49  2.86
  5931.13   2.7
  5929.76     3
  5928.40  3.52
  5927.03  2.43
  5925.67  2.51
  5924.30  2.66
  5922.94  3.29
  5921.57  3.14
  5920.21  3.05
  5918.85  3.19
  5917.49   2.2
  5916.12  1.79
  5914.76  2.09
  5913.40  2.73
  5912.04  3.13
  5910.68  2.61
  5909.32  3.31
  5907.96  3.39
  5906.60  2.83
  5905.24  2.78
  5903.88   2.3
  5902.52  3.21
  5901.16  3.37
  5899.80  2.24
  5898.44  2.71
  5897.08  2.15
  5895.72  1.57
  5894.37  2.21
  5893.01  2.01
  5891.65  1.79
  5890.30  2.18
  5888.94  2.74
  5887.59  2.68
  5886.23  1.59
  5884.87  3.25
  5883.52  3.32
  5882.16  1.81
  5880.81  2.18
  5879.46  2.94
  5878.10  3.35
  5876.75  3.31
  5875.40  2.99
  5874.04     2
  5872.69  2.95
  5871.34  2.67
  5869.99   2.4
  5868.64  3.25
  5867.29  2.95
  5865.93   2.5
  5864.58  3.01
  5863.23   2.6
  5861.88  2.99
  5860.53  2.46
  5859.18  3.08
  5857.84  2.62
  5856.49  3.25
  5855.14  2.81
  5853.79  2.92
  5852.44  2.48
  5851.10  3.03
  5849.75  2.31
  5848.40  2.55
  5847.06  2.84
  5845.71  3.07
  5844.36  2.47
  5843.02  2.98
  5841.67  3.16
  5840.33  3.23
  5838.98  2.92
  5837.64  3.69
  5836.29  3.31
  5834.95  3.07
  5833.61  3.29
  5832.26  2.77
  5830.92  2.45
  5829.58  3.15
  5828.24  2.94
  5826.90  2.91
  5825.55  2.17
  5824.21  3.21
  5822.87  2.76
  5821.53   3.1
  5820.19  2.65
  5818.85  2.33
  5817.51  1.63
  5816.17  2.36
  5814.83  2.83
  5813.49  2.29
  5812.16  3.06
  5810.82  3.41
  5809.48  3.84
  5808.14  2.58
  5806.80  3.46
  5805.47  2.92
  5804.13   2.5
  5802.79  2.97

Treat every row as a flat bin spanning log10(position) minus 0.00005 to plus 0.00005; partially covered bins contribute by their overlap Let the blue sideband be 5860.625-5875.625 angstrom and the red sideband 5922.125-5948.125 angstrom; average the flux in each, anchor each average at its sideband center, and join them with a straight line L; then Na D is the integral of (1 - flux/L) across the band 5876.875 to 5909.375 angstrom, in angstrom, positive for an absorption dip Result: 2.2 angstrom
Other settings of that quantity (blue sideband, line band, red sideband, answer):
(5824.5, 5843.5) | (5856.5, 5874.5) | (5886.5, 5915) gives 0.3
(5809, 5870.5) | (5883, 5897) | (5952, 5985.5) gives 2.5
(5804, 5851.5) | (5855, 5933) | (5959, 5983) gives 2.8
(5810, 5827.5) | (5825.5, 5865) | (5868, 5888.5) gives -3.0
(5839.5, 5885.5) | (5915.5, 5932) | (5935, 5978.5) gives -0.4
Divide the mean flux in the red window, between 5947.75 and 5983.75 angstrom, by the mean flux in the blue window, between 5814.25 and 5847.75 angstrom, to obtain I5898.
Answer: 0.95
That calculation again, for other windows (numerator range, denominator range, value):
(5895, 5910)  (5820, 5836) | 0.94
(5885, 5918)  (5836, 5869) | 0.86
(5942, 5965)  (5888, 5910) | 1.06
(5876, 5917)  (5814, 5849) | 0.91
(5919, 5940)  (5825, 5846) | 0.97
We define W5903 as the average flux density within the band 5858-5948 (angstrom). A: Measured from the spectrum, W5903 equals 2.7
